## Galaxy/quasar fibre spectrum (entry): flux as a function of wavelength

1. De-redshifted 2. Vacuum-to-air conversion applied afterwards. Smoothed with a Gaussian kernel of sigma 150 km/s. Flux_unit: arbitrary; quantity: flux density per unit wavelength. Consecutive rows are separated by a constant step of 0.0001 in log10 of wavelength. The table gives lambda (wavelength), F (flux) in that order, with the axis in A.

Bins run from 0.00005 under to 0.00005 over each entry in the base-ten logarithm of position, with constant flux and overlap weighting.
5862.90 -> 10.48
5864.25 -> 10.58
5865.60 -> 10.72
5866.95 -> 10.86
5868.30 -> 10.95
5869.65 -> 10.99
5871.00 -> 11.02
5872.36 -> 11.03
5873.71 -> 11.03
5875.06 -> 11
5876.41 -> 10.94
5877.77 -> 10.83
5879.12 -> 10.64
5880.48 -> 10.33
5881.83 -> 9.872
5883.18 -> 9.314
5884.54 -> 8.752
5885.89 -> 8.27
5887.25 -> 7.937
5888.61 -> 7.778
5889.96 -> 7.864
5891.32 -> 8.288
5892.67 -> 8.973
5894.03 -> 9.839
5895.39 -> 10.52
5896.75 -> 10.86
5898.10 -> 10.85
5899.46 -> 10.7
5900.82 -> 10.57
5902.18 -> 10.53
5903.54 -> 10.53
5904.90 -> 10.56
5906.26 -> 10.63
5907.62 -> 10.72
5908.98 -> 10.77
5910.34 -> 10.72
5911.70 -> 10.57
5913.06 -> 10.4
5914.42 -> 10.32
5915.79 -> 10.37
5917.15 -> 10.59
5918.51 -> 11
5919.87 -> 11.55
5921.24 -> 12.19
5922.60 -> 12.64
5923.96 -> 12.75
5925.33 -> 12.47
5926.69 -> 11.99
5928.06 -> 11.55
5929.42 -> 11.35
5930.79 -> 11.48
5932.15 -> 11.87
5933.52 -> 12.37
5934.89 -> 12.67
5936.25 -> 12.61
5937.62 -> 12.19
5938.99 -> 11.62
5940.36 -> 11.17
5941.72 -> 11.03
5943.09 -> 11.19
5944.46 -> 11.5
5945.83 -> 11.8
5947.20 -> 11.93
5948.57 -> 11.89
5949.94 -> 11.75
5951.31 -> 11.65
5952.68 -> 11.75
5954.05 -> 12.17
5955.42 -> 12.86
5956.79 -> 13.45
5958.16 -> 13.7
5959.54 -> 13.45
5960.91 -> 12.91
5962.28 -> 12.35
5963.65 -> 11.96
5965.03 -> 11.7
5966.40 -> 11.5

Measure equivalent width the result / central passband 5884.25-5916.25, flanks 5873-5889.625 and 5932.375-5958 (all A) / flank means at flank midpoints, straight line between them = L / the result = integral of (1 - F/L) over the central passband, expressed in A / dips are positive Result 1.5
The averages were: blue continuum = 9.69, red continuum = 12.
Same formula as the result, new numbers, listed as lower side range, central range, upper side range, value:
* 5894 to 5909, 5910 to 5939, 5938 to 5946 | -1.46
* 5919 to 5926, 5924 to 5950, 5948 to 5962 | 1.19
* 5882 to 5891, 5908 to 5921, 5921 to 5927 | 0.77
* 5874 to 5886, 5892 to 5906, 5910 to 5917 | -0.11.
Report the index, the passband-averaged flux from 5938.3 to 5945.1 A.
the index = 11.3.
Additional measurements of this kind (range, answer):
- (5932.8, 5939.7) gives 12.3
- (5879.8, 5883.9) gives 9.83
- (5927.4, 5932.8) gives 11.6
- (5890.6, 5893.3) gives 8.62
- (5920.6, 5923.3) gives 12.5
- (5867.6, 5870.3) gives 11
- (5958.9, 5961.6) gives 13.2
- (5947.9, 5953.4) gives 11.8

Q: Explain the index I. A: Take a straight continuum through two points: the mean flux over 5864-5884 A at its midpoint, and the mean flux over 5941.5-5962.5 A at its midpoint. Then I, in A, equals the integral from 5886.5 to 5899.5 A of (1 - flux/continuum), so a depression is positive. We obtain 2.1 A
